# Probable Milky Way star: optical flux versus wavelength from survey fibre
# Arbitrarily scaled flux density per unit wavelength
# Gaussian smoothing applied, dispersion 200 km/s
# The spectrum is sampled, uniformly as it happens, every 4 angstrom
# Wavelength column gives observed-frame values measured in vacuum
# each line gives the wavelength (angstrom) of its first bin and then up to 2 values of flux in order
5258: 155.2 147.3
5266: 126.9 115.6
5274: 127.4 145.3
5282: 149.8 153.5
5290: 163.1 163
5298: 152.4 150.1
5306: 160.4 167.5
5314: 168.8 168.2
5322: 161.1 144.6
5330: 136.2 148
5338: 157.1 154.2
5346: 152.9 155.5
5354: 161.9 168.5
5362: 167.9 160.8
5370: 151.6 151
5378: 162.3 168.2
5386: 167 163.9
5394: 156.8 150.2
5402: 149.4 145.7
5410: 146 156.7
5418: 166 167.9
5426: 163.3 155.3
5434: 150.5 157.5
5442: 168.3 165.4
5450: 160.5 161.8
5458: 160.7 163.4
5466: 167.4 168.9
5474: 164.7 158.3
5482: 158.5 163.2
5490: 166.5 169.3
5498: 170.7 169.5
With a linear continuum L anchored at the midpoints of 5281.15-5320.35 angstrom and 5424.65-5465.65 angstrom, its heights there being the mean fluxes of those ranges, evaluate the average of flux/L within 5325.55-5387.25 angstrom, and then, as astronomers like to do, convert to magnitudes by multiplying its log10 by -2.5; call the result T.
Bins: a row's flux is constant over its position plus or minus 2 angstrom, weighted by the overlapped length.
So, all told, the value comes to 0.02 mag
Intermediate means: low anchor 160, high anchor 161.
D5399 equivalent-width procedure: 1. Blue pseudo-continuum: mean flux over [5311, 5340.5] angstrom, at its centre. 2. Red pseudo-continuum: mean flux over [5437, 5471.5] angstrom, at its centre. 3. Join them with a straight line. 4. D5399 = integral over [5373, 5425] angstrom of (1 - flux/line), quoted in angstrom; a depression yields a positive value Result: 0.7 angstrom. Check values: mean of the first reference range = 155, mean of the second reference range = 164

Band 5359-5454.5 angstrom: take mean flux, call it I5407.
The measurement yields 159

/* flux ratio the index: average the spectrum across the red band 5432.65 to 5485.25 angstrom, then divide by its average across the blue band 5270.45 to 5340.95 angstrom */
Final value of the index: 1.1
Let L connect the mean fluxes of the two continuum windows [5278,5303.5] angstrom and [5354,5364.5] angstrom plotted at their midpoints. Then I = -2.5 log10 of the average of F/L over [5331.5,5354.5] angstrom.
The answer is 0.067 mag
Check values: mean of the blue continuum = 155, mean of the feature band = 154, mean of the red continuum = 167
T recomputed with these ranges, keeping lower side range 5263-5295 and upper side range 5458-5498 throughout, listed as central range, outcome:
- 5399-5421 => 0.03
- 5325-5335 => 0.04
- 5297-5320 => -0.11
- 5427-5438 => 0.03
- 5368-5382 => -0.03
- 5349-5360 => -0.08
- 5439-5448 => -0.03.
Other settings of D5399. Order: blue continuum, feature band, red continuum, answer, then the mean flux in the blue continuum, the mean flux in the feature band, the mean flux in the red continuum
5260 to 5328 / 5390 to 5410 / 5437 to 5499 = 0.9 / 151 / 151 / 164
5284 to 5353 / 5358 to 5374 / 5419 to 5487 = -0.2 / 156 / 160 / 162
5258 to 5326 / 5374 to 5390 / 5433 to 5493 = -0.7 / 151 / 164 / 163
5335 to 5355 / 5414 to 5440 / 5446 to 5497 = 0.2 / 156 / 160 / 164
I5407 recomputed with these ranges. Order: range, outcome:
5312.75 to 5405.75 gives 157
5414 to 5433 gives 162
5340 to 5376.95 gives 158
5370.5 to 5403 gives 159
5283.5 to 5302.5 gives 157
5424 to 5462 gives 161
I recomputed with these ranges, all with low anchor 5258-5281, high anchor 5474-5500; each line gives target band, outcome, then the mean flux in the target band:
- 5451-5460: -0.01 mag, 161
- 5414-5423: -0.06 mag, 165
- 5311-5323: -0.18 mag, 167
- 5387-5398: -0.05 mag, 159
